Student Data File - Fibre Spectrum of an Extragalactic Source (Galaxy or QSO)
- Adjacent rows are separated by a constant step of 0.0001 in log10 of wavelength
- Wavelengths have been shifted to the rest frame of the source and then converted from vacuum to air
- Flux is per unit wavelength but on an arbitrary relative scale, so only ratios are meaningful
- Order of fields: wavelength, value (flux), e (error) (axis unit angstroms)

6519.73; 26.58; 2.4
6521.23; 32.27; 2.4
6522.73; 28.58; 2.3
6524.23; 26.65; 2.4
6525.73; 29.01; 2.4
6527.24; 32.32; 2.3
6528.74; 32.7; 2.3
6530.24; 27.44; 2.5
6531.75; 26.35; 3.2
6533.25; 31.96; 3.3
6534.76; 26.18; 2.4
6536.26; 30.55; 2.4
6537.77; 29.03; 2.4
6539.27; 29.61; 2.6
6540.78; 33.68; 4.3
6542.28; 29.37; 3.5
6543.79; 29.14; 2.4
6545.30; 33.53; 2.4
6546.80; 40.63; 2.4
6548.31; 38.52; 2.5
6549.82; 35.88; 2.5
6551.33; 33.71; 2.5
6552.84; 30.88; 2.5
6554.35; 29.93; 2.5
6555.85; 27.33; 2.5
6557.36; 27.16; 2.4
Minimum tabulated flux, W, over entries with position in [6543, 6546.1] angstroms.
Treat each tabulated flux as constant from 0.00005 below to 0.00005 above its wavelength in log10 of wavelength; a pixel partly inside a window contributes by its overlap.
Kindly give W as 29.14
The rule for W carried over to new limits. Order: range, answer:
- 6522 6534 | 26.35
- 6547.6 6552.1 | 33.71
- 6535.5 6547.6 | 29.03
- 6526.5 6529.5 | 32.32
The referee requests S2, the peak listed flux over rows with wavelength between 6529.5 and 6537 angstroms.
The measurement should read 31.96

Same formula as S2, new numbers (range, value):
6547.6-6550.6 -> 38.52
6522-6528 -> 32.32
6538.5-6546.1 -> 33.68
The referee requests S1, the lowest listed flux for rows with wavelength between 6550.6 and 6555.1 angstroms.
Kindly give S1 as 29.93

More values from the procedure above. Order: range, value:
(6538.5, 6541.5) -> 29.61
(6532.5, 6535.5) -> 26.18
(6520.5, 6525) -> 26.65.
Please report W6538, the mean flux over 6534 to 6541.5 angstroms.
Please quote 29.8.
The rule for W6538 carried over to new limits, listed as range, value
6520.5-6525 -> 29.2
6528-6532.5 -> 28.8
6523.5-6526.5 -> 27.8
